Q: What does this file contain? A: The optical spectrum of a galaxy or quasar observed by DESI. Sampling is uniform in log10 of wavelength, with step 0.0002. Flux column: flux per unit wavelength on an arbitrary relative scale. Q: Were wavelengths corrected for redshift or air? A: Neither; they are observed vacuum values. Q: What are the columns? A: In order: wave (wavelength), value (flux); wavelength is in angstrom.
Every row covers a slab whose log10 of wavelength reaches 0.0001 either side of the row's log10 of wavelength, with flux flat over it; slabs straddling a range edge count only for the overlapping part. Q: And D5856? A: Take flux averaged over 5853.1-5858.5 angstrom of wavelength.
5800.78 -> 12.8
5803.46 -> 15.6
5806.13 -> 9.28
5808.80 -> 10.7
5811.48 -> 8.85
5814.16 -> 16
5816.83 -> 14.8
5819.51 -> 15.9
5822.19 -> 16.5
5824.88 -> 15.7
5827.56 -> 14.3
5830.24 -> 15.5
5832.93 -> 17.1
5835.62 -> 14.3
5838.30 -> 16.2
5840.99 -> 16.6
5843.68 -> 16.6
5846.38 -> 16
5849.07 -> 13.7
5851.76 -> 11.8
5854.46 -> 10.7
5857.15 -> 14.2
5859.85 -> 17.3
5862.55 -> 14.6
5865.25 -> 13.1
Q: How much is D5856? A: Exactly 12.5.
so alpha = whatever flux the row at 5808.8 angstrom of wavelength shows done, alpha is 10.7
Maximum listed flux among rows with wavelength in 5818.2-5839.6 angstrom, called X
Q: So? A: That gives 17.1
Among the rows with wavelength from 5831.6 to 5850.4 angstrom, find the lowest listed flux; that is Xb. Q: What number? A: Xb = 13.7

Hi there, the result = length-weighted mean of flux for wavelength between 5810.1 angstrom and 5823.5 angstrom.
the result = 14.4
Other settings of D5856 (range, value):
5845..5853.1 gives 13.8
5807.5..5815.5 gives 11.9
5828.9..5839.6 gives 15.8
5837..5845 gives 16.5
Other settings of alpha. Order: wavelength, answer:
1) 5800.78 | 12.8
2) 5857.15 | 14.2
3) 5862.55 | 14.6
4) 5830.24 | 15.5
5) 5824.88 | 15.7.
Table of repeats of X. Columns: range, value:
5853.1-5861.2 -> 17.3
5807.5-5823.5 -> 16.5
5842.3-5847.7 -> 16.6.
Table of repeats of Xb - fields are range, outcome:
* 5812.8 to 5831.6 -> 14.3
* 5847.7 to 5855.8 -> 10.7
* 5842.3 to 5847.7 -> 16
